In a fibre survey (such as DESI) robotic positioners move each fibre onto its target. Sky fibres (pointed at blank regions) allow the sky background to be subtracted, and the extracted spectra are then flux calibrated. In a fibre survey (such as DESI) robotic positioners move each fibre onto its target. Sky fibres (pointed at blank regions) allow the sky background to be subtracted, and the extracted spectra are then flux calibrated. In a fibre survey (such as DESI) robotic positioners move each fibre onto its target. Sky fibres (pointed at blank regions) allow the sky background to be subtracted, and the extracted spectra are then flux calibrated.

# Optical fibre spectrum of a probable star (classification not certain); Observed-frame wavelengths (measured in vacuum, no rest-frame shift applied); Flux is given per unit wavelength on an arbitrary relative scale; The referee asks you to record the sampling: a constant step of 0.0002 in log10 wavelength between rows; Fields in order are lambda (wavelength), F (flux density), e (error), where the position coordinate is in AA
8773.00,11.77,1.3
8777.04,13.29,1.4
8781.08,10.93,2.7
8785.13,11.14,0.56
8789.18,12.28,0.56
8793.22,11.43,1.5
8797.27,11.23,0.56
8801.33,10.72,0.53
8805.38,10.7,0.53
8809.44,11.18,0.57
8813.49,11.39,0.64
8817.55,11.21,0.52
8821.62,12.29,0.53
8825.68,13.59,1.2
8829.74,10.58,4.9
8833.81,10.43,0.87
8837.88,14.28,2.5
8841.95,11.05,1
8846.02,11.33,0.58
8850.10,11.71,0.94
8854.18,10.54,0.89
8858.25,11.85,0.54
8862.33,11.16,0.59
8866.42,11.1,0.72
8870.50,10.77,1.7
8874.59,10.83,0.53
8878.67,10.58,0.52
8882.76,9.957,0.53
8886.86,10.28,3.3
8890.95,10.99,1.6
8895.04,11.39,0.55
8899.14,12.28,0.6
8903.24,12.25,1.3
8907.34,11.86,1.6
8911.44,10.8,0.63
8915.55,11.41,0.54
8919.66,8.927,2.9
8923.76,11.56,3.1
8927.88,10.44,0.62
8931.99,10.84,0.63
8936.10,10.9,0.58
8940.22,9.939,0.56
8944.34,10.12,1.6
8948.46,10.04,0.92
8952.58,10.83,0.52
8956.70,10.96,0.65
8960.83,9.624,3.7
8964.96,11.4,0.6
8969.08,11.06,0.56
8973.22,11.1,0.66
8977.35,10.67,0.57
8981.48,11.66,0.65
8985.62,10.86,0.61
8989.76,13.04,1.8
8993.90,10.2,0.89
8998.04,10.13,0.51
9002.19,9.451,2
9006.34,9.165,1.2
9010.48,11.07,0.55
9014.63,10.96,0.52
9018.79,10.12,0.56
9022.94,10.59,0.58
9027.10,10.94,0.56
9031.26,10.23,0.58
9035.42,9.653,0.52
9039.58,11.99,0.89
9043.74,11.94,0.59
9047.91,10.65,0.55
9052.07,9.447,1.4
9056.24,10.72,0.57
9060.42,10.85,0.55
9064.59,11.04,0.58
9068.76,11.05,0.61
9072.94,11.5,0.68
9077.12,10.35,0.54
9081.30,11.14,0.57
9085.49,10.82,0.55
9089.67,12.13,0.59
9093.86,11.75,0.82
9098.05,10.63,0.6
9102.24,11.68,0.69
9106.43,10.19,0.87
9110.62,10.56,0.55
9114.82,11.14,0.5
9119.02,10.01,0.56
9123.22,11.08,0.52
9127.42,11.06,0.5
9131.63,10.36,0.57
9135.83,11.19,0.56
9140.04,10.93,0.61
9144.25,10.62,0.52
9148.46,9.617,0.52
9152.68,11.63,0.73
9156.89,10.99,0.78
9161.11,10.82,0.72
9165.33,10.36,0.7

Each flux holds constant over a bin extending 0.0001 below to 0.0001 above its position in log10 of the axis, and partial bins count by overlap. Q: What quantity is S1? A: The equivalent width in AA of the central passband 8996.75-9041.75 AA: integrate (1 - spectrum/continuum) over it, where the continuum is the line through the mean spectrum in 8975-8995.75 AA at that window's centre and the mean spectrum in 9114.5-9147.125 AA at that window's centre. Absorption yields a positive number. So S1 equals 3.1 AA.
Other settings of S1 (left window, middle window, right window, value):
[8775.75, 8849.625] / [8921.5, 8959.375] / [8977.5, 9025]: 1.25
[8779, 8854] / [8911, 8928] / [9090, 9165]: 0.99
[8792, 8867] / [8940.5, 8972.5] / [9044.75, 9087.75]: 1.56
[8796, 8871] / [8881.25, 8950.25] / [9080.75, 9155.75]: 2.80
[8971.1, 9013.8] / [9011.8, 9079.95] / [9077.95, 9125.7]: 0.66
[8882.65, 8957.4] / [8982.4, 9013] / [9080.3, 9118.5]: 0.94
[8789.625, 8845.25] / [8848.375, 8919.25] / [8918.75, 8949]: -1.33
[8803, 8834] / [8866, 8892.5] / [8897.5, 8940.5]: 1.44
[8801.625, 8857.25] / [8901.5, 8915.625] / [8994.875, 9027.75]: -0.77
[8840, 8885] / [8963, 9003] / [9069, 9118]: 0.06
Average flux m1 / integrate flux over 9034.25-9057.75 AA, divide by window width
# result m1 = 10.8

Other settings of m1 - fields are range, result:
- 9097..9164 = 10.8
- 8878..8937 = 11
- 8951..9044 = 10.7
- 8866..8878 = 10.8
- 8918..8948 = 10.4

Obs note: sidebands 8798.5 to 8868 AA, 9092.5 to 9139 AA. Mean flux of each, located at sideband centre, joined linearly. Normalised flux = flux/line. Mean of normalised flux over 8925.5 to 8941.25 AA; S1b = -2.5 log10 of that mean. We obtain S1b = 0.07 mag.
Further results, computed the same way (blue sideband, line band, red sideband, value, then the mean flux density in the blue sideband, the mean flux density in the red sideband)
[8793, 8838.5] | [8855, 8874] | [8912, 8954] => -0.005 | 11.5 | 10.5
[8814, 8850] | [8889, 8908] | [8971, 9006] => -0.035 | 11.8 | 10.8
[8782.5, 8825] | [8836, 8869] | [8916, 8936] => -0.050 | 11.4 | 10.6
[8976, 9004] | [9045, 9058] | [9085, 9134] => 0.056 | 10.9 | 11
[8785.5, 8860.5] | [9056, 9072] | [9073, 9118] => 0.011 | 11.5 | 11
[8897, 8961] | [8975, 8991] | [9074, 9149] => -0.061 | 10.8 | 10.9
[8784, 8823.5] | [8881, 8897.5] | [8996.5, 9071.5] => 0.036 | 11.4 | 10.6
